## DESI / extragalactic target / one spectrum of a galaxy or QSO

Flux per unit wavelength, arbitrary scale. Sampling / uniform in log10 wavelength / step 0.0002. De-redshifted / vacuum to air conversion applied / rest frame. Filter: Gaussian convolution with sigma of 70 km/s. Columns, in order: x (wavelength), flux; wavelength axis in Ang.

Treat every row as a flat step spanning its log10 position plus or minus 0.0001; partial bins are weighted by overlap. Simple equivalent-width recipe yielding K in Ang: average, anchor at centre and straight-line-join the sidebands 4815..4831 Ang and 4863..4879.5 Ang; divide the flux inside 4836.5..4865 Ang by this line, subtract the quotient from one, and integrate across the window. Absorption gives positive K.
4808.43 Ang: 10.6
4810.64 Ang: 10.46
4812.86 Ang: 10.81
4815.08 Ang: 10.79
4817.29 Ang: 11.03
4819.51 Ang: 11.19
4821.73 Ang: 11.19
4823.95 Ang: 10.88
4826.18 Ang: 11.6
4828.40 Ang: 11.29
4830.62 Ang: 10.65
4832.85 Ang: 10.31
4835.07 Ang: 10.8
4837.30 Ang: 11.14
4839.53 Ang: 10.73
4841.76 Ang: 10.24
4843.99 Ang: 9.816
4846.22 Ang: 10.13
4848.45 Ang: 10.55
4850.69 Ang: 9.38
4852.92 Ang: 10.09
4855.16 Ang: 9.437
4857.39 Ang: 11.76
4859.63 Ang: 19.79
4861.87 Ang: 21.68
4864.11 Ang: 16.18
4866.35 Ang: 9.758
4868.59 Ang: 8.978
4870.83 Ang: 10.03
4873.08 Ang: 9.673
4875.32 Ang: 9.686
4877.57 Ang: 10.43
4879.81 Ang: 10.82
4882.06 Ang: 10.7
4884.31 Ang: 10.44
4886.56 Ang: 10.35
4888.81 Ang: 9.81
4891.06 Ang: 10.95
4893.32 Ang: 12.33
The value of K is -4.0 Ang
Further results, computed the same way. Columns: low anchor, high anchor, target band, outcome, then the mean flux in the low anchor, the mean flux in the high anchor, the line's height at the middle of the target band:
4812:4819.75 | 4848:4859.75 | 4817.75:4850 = 1.0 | 10.9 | 11.2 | 11.1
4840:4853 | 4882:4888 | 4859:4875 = -4.8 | 10.1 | 10.4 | 10.3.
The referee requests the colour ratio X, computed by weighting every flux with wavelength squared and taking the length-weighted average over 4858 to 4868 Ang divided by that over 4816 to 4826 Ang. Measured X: 1.5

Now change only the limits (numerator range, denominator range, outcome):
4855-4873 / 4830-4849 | 1.30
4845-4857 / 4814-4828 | 0.91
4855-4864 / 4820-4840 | 1.51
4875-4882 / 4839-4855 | 1.05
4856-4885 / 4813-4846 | 1.16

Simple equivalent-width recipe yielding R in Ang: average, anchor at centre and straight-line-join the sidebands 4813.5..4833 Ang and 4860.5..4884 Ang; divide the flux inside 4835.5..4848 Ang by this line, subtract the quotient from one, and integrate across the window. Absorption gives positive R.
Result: 1.0 Ang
